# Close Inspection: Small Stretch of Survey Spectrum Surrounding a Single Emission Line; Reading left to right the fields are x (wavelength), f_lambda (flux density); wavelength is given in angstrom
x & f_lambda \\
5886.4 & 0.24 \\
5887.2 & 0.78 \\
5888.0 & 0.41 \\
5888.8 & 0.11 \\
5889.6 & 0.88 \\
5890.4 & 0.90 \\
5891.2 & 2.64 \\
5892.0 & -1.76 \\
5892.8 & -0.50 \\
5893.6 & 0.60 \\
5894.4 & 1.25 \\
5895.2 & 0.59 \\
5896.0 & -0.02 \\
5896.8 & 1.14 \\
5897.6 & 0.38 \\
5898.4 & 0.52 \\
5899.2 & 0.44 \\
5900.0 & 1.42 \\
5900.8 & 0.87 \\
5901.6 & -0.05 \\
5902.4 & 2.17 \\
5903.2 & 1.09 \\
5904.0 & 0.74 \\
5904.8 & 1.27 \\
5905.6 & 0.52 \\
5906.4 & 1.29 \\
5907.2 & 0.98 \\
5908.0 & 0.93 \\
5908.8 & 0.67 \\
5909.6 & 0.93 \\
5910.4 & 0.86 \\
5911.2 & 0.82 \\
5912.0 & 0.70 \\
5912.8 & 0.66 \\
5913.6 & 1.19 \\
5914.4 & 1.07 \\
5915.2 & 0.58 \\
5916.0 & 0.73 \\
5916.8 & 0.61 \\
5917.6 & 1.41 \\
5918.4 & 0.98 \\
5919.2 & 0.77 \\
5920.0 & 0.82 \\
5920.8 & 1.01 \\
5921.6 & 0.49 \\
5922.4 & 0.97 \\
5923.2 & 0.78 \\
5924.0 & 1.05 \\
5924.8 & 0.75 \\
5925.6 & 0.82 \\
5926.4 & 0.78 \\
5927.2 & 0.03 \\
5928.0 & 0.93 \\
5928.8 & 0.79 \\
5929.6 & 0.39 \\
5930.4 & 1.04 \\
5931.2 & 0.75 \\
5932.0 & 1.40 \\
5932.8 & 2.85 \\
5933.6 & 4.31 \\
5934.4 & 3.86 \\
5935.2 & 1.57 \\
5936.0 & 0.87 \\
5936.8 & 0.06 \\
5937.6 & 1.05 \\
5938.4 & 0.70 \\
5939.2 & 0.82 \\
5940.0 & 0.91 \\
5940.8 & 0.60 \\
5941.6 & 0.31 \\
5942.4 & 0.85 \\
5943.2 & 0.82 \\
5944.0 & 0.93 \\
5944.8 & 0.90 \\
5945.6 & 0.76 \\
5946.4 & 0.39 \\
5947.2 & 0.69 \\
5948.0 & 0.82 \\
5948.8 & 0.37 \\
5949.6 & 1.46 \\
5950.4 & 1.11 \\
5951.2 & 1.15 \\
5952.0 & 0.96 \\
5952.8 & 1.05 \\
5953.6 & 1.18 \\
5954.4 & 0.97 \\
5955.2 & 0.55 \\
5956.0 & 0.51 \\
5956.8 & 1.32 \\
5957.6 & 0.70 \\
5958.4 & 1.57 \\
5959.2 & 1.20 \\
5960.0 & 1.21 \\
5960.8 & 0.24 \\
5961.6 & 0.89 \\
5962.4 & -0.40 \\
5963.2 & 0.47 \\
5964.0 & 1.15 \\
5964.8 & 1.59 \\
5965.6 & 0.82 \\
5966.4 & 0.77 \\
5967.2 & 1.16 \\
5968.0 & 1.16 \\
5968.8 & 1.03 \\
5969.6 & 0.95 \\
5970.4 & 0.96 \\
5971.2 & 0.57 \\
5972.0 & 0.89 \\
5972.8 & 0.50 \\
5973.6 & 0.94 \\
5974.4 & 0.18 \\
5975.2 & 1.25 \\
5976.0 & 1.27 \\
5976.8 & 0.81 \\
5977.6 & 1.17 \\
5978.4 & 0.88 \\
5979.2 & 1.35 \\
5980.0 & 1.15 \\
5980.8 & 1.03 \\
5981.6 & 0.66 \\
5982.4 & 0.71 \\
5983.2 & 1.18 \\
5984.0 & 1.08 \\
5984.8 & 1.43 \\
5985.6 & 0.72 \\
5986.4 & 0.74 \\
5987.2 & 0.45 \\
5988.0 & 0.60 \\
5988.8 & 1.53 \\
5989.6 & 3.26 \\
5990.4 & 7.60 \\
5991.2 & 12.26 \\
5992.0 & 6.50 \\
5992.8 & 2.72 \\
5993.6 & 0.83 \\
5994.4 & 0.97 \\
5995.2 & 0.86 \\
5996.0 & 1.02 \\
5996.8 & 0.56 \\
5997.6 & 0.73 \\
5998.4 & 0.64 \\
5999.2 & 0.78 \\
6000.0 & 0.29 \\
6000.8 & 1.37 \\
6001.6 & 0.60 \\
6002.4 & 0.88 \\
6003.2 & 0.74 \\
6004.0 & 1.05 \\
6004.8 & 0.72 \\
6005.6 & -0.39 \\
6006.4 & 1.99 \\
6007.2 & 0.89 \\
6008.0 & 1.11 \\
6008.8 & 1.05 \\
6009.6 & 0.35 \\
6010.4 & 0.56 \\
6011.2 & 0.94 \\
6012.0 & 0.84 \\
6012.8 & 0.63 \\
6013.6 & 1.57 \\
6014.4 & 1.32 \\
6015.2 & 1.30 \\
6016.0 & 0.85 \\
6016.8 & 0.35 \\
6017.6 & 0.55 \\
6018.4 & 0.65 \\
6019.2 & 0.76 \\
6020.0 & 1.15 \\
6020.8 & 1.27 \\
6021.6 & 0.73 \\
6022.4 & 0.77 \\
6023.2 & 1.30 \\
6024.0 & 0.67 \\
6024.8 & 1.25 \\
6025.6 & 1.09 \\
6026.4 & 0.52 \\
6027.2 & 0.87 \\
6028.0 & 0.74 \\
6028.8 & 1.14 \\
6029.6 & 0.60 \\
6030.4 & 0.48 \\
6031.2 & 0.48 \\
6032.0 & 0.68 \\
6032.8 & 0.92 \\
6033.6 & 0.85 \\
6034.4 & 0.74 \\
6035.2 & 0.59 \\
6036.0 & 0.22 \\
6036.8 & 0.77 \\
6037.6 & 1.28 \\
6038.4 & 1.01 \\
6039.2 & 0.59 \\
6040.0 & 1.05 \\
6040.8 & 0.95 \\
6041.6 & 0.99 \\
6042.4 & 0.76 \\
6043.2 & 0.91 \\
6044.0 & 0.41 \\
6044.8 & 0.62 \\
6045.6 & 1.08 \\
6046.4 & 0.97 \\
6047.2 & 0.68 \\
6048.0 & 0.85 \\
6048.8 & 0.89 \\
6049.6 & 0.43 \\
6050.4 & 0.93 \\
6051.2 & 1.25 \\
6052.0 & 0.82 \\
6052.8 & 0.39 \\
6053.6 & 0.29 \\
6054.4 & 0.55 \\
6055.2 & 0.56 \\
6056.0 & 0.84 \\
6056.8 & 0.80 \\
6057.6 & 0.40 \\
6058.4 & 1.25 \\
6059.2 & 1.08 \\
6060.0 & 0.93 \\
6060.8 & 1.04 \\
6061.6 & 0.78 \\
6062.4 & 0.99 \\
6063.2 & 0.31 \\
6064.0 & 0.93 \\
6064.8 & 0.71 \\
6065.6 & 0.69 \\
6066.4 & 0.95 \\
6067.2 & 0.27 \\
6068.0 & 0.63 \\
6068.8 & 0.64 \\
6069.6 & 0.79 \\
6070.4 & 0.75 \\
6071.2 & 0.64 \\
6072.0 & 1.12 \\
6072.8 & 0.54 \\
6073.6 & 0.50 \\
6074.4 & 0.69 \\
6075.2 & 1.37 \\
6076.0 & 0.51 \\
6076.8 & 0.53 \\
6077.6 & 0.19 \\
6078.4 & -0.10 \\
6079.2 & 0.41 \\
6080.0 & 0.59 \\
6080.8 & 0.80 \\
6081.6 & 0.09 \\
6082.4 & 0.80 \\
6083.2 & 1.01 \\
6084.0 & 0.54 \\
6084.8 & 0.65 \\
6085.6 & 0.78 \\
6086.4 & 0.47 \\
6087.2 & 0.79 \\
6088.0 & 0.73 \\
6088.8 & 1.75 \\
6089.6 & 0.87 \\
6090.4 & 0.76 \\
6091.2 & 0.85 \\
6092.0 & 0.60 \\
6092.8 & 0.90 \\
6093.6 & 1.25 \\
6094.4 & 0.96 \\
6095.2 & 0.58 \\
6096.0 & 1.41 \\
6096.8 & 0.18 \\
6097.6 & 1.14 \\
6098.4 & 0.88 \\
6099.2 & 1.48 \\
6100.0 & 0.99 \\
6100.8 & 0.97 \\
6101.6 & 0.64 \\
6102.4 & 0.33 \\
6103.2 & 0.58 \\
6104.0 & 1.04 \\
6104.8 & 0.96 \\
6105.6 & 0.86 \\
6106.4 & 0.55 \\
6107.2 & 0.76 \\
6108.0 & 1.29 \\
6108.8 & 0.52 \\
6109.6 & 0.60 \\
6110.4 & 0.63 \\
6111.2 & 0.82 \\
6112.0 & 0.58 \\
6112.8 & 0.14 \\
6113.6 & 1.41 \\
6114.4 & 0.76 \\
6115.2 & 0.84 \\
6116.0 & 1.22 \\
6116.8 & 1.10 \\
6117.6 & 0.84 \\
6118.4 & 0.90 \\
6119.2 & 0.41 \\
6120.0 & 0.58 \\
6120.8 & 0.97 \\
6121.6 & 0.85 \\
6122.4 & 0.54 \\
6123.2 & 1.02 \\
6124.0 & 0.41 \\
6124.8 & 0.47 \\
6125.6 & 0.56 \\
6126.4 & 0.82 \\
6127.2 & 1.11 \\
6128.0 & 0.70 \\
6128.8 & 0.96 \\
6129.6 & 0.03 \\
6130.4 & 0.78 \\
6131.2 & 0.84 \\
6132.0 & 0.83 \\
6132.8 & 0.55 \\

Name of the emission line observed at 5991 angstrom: [O III] 5007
